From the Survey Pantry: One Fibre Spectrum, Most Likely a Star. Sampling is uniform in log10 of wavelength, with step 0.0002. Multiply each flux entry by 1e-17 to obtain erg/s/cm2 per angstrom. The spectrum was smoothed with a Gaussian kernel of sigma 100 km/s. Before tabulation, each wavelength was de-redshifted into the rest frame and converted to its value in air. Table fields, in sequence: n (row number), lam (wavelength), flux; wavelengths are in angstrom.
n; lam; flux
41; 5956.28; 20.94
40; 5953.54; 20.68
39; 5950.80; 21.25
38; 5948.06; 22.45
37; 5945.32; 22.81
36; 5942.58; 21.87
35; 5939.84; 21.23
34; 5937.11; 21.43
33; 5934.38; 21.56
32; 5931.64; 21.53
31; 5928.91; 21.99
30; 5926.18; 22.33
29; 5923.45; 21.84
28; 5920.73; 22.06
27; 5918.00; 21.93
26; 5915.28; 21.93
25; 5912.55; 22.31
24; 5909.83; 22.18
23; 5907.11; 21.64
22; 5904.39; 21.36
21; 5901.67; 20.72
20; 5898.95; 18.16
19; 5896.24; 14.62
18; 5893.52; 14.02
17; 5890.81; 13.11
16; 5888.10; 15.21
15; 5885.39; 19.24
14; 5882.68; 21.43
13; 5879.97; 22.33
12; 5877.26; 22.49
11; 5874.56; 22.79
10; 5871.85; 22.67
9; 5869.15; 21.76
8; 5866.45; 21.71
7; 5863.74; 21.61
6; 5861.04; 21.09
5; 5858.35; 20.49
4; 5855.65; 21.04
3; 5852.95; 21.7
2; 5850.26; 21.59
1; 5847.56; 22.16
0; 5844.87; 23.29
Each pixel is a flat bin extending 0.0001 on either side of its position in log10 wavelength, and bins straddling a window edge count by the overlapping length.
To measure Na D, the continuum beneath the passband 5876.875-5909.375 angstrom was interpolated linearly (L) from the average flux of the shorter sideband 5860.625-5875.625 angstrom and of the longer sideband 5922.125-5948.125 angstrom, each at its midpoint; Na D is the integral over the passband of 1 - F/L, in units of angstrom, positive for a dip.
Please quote 4.8 angstrom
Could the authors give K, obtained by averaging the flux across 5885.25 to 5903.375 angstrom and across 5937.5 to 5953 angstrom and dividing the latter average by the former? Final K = 1.3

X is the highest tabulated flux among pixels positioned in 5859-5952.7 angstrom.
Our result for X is 22.81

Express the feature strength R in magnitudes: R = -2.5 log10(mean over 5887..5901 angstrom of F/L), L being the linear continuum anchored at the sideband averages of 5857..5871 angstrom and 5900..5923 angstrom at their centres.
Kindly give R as 0.37 mag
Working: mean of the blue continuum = 21.4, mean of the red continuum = 21.7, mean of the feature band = 15.3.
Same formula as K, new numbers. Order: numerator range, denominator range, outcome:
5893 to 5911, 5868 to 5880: 0.85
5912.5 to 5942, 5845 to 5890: 1.03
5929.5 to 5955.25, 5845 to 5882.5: 0.99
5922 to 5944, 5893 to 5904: 1.24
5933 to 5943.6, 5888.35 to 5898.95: 1.47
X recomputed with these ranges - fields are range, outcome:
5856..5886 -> 22.79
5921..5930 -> 22.33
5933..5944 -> 21.87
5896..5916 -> 22.31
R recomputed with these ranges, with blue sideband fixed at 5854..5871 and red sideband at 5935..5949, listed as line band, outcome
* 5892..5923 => 0.08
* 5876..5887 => 0.01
